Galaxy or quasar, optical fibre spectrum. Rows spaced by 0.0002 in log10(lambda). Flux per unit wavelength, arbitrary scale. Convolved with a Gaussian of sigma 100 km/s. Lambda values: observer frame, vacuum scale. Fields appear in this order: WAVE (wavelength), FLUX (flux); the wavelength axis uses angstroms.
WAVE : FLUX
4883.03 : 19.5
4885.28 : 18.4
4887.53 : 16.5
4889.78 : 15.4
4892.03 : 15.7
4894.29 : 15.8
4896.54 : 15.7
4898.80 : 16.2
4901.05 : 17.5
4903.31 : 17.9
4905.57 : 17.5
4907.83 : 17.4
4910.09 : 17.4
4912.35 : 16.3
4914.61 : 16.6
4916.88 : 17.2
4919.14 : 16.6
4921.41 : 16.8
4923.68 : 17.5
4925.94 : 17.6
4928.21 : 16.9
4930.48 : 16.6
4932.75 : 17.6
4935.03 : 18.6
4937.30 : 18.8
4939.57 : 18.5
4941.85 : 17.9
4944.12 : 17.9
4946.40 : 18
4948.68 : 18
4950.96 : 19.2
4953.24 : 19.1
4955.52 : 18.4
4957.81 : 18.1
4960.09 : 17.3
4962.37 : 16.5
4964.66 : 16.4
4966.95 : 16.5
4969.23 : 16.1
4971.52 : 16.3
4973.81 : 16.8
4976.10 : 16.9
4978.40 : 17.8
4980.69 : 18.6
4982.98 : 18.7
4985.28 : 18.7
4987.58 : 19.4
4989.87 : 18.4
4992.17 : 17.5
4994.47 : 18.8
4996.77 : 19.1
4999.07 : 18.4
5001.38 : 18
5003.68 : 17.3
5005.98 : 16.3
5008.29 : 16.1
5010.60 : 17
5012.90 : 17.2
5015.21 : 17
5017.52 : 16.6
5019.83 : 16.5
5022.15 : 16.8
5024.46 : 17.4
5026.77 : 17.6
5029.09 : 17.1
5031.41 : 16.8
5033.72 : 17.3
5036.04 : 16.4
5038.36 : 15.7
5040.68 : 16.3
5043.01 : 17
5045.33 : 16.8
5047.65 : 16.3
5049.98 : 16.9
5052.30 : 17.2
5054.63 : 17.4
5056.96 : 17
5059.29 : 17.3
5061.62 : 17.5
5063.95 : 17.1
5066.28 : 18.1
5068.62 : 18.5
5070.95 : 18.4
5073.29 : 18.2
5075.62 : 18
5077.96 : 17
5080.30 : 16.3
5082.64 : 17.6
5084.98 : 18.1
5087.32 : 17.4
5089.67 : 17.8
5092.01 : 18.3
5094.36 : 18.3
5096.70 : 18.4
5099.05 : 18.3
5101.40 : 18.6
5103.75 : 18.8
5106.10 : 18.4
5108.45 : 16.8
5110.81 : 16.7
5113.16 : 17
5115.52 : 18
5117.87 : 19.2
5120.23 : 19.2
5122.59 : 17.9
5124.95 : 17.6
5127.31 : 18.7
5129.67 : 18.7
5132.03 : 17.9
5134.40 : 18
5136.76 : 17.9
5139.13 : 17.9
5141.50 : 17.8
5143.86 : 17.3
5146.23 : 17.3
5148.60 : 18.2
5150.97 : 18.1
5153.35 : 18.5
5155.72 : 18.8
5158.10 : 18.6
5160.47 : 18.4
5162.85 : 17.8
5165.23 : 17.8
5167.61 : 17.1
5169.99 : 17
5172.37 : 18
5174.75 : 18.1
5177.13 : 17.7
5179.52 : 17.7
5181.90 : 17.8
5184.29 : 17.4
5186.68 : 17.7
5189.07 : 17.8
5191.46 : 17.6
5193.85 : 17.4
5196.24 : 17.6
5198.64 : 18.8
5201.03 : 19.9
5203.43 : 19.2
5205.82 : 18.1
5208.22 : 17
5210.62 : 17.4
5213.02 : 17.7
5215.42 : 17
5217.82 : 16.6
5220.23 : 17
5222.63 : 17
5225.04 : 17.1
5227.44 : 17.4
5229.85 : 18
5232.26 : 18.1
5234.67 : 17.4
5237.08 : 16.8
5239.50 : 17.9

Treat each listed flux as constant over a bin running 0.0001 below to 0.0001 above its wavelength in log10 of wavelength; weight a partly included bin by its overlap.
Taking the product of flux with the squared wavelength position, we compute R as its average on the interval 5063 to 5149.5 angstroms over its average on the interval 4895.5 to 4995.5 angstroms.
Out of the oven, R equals 1.1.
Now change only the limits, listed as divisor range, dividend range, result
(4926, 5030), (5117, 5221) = 1.10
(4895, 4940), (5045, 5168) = 1.12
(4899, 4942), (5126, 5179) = 1.13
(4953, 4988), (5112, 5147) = 1.10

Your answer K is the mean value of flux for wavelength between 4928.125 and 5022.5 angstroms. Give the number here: 17.6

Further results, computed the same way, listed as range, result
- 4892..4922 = 16.8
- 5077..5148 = 17.9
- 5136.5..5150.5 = 17.7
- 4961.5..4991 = 17.5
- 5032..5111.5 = 17.5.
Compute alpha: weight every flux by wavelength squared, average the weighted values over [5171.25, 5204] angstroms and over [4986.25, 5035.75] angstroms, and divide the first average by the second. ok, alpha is 1.11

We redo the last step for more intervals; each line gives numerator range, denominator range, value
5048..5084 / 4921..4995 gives 1.03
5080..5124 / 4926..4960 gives 1.06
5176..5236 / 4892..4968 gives 1.14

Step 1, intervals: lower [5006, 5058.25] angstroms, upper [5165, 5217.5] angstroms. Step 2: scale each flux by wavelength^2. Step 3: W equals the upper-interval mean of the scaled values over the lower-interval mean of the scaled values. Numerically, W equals 1.1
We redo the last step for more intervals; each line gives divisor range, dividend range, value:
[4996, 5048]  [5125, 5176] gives 1.11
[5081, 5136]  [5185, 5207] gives 1.04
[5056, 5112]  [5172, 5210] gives 1.05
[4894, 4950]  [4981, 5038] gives 1.05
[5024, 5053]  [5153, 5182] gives 1.12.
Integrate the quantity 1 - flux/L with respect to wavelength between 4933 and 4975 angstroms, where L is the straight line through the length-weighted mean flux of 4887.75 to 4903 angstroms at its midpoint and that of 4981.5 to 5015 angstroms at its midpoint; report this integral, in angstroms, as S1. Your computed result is -1.3 angstroms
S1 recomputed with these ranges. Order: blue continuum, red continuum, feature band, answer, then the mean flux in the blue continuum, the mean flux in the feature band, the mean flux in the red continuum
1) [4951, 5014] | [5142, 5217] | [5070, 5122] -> -0.5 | 17.6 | 17.9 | 17.9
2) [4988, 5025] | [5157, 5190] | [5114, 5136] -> -0.8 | 17.4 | 18.3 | 17.8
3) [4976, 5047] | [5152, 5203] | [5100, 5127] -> -0.4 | 17.4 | 18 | 18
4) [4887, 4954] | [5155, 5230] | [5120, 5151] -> -0.6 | 17.3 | 18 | 17.8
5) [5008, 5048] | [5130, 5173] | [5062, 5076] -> -0.7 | 16.8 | 18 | 17.9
